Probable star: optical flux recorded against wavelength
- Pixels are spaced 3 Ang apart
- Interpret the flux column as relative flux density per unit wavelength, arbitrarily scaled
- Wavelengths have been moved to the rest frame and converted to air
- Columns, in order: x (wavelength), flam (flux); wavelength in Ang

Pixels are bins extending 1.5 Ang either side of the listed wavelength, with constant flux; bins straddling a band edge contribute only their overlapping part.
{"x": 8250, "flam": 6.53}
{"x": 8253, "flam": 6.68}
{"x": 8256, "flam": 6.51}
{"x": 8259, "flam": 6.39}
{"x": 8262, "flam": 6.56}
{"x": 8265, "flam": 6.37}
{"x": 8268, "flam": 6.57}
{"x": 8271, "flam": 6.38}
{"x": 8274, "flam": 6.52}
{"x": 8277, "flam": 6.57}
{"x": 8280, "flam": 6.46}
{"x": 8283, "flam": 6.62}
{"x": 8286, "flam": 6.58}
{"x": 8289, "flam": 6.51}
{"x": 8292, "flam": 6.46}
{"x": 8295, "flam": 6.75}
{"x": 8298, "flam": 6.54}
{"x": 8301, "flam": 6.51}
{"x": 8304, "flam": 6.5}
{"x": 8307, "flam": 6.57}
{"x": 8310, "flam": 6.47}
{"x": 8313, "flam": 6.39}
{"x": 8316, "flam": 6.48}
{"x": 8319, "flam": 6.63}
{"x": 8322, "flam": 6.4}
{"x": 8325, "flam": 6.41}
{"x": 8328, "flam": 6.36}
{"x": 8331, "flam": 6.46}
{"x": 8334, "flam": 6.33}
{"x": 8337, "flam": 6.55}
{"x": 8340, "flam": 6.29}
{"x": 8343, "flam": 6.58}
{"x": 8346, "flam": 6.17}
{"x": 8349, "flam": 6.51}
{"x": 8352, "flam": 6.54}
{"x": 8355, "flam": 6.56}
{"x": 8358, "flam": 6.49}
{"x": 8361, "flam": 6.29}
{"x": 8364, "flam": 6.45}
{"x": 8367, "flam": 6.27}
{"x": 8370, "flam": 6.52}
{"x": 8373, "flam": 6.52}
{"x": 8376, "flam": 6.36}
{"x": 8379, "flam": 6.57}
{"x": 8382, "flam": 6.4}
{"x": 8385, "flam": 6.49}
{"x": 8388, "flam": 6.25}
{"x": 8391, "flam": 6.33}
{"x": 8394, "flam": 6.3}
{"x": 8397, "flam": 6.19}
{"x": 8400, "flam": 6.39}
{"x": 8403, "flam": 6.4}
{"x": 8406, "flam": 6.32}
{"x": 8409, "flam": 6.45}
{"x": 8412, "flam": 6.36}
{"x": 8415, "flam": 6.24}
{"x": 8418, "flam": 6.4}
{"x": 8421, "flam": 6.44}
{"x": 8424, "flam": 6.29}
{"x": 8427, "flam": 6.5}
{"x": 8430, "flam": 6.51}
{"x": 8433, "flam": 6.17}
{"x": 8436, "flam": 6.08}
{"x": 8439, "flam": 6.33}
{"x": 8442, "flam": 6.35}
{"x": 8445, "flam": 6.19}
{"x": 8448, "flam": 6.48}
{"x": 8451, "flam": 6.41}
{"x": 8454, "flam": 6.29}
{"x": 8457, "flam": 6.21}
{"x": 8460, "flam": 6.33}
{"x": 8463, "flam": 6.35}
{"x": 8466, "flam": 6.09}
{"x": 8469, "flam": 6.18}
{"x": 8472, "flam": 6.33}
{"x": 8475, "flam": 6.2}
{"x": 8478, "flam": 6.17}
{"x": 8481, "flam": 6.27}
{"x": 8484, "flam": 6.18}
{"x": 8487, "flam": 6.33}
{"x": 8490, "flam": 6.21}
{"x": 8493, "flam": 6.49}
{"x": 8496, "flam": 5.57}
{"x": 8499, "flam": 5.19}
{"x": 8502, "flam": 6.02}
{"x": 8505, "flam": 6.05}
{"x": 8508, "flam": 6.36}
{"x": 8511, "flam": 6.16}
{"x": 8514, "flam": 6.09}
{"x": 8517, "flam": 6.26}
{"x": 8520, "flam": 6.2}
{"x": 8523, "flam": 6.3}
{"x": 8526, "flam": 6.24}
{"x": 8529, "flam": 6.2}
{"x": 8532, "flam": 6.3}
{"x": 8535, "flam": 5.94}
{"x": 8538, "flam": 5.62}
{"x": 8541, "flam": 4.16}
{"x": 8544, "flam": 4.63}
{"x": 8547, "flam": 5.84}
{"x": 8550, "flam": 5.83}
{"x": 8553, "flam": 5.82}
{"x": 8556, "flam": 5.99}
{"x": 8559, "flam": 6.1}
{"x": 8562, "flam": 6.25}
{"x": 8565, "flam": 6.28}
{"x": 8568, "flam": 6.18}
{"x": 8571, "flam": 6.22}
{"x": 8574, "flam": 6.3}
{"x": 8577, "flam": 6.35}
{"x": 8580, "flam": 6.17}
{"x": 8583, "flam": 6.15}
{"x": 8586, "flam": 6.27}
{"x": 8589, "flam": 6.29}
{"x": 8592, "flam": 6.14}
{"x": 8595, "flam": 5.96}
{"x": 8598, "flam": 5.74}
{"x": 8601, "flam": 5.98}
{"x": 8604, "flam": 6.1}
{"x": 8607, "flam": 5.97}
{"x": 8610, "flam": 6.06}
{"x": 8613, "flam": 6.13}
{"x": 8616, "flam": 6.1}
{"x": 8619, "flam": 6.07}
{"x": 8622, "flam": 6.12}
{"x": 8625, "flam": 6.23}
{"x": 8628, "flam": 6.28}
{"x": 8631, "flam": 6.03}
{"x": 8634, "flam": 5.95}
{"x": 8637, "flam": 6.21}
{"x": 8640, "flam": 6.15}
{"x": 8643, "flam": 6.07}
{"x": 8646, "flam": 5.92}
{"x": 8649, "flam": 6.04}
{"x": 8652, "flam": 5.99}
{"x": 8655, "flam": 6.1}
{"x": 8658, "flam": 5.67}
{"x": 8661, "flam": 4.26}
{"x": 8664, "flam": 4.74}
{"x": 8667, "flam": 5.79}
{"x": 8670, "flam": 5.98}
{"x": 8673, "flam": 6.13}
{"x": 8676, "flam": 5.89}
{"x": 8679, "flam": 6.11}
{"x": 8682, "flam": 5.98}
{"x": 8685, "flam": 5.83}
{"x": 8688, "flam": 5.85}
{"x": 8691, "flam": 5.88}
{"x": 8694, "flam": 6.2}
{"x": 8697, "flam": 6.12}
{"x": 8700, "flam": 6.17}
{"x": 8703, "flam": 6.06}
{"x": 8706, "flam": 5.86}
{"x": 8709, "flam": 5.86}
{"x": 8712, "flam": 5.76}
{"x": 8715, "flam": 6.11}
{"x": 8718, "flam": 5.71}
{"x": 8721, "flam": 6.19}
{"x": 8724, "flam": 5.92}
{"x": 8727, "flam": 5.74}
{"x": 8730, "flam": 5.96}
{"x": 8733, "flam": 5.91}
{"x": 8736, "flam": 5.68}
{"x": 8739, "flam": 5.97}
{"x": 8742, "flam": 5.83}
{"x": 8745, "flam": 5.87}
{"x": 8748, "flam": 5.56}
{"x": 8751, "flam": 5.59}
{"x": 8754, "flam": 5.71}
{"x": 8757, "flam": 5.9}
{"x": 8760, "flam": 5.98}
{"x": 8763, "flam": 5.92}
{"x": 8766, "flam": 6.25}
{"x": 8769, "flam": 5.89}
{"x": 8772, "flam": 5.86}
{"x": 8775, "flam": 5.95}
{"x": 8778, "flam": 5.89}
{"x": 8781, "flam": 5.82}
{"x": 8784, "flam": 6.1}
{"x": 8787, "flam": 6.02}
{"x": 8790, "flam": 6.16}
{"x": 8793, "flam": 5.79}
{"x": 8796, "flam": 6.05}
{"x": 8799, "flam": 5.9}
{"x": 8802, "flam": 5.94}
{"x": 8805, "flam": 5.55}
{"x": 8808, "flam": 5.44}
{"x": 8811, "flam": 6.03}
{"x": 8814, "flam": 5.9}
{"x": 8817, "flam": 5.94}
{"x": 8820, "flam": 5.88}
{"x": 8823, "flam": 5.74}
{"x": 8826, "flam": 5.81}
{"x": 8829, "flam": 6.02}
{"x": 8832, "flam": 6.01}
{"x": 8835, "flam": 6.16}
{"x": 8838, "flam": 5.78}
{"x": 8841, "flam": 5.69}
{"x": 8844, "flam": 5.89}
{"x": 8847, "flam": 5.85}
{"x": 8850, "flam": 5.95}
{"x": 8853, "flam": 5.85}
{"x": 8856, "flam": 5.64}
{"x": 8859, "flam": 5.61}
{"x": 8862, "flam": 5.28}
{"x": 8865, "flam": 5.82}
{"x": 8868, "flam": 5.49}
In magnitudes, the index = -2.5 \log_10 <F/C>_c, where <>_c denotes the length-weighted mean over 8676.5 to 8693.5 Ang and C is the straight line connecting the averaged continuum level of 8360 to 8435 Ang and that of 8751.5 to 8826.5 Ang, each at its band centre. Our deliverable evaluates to 0.01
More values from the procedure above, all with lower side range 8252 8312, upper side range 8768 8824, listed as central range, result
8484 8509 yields 0.04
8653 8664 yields 0.15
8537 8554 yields 0.17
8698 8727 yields 0.01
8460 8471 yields 0.01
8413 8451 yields 0.00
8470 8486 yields 0.01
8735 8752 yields 0.04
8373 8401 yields 0.00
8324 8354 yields 0.01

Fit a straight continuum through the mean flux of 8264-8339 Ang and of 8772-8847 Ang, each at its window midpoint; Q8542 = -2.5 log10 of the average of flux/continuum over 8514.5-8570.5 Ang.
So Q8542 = 0.05 mag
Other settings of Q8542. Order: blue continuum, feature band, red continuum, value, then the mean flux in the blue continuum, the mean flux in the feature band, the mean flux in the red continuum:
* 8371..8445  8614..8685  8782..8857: 0.032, 6.36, 5.9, 5.88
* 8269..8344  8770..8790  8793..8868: -0.014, 6.49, 5.96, 5.81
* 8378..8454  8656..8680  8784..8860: 0.090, 6.35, 5.57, 5.87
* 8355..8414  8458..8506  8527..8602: 0.005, 6.39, 6.12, 5.95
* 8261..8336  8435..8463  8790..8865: 0.000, 6.5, 6.3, 5.83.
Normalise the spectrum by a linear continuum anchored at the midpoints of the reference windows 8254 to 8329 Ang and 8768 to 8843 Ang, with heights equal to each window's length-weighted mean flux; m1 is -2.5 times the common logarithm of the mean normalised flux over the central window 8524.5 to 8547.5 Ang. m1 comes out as 0.112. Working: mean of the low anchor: 6.5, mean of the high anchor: 5.89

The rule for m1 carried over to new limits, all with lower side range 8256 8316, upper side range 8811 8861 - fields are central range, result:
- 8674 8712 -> 0.01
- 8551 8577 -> 0.01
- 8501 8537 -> 0.01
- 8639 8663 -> 0.06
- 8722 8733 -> 0.02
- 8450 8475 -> 0.01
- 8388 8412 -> 0.01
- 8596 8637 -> 0.01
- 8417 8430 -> -0.01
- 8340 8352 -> 0.00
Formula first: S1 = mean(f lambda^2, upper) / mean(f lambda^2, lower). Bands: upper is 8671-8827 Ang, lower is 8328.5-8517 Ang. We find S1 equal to 1.0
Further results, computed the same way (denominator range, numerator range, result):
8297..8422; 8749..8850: 1.02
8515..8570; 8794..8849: 1.06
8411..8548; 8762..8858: 1.04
